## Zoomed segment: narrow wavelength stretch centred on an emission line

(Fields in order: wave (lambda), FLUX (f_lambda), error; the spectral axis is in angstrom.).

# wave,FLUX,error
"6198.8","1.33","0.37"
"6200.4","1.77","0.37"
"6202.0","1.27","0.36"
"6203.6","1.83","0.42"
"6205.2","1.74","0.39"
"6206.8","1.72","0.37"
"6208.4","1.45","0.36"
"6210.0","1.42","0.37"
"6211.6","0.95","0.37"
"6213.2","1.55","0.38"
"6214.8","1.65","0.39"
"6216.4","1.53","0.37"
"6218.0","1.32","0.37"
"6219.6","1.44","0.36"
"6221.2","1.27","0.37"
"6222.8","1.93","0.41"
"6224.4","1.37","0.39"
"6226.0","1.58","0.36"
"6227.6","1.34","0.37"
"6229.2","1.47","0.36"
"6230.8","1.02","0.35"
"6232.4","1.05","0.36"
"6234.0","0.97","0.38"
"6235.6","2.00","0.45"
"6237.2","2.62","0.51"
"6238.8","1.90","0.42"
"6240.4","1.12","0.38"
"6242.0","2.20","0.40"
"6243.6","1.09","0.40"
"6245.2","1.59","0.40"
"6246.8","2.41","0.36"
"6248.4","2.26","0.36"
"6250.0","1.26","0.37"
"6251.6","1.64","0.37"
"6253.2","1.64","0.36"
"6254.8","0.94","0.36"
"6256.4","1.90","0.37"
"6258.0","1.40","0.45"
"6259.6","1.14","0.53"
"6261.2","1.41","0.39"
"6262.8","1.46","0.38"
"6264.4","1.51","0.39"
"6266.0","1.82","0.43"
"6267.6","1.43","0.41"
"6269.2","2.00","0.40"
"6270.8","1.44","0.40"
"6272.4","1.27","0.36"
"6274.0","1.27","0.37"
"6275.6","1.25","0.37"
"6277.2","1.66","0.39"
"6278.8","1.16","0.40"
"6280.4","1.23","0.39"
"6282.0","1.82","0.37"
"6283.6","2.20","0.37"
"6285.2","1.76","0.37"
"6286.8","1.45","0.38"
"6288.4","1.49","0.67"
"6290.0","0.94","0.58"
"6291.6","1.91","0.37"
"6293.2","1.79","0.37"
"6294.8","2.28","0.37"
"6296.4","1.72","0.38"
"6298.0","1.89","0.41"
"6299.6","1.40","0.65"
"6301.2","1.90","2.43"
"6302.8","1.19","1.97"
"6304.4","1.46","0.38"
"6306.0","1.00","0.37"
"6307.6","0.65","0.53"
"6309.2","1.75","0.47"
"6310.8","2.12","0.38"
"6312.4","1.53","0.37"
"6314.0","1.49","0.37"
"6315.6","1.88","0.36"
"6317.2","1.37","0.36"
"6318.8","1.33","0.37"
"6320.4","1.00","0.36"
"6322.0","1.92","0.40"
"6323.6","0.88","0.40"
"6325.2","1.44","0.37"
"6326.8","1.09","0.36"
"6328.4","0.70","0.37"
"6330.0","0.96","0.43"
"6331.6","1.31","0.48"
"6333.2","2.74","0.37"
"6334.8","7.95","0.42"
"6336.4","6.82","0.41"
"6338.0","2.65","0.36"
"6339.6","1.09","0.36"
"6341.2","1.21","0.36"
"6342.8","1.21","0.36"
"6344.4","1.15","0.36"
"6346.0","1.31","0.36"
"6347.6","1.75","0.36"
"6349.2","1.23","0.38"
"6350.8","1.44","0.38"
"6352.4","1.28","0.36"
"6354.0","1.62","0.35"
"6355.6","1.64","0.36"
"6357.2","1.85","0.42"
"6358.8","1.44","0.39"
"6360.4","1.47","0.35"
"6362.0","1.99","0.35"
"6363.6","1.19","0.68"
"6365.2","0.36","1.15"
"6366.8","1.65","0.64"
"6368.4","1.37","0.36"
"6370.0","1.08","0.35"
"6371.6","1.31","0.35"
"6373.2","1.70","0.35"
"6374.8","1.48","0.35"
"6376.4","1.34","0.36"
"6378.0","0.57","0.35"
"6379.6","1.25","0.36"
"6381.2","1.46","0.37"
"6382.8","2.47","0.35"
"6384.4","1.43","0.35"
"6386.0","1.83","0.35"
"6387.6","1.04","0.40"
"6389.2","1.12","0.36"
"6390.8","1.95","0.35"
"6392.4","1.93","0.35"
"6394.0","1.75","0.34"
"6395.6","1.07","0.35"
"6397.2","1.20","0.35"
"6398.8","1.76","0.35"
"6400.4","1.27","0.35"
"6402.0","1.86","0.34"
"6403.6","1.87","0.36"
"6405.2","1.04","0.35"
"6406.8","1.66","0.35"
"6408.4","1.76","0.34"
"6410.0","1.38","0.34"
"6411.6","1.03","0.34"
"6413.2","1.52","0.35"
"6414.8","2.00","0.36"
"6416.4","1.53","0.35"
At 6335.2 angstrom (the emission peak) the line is Hbeta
